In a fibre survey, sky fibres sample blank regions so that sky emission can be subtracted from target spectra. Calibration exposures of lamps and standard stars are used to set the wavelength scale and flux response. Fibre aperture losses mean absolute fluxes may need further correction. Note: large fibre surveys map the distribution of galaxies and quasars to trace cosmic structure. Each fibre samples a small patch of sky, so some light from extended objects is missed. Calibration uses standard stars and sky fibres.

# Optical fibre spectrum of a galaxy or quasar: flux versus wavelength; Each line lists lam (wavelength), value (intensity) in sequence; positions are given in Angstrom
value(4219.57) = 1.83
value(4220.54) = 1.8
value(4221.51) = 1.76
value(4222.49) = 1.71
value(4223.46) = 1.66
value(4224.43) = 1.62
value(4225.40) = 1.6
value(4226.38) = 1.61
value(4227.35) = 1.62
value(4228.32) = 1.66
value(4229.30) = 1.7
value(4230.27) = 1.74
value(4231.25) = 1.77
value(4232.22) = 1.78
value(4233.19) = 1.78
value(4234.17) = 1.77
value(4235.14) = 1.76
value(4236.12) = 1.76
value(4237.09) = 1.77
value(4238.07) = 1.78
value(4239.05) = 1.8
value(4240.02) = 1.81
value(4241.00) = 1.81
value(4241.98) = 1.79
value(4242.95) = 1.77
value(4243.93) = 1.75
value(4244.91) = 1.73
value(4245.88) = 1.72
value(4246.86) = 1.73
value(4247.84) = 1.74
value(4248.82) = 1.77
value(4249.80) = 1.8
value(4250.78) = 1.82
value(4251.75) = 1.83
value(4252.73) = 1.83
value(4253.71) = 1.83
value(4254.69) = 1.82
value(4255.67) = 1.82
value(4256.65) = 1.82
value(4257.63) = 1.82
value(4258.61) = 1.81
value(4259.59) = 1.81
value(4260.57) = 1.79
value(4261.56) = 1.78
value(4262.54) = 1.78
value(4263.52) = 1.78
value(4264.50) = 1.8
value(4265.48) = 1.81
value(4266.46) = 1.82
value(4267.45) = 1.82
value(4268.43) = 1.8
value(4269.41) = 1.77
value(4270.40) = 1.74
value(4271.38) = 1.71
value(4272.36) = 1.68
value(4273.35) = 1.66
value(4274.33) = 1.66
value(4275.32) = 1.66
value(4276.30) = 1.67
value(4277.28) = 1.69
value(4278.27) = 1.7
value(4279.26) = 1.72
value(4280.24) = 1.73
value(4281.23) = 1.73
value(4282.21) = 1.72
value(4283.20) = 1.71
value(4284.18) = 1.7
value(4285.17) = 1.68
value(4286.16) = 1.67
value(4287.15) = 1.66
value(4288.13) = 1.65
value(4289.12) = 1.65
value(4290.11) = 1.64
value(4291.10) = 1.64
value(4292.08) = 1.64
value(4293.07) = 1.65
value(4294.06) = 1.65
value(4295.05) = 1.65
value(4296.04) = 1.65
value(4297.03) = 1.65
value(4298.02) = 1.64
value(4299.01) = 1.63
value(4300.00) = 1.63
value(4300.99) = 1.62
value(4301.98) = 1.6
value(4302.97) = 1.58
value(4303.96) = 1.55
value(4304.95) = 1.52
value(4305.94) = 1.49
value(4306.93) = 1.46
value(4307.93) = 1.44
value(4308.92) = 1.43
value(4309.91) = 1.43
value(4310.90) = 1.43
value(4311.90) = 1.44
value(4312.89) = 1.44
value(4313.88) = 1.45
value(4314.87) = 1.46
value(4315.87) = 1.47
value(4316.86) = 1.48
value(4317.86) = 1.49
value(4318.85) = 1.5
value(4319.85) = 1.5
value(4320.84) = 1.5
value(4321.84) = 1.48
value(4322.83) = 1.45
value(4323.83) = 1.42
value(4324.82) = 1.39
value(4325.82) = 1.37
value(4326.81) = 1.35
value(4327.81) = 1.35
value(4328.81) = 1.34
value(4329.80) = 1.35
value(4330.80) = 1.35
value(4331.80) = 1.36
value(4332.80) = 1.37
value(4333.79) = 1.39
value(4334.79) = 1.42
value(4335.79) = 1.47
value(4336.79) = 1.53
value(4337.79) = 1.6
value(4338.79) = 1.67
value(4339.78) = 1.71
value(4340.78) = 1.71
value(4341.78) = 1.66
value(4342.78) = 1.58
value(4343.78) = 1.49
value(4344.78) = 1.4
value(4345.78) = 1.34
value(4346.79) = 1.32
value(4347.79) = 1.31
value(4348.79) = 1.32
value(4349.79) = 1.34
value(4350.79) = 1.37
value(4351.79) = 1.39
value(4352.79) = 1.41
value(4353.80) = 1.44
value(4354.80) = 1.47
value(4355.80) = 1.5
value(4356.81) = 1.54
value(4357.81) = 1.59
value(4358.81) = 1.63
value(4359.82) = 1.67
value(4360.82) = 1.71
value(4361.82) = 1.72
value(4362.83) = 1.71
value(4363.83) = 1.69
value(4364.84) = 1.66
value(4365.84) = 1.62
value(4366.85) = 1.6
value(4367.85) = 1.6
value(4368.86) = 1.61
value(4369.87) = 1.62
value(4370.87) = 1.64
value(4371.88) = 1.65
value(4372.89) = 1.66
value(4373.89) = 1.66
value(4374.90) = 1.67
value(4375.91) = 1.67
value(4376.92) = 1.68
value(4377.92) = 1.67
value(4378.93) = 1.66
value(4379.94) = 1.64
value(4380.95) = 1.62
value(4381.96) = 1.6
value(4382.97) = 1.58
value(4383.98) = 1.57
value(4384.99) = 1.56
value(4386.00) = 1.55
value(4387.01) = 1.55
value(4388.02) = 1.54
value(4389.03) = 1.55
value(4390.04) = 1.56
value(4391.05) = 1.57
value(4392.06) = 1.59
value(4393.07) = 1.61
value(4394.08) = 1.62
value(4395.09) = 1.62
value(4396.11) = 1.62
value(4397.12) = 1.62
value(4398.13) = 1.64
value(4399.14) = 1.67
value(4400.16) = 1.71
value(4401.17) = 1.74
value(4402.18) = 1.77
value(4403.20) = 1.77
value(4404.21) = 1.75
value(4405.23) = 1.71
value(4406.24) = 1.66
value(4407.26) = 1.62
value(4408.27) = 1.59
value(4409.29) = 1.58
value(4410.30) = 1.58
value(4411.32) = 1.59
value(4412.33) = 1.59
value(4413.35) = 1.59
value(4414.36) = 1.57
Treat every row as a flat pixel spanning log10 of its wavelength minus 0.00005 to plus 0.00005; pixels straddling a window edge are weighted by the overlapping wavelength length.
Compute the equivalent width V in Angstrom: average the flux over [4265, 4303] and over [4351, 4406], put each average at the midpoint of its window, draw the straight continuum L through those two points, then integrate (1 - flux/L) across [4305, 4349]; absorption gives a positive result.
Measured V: 5.3 Angstrom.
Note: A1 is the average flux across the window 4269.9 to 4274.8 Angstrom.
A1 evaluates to 1.69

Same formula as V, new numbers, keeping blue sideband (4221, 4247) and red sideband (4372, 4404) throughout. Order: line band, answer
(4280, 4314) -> 1.9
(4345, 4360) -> 2.0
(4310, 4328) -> 2.5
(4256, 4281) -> -0.6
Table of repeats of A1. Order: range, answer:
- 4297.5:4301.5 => 1.63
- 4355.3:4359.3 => 1.57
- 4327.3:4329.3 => 1.34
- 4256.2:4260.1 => 1.82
